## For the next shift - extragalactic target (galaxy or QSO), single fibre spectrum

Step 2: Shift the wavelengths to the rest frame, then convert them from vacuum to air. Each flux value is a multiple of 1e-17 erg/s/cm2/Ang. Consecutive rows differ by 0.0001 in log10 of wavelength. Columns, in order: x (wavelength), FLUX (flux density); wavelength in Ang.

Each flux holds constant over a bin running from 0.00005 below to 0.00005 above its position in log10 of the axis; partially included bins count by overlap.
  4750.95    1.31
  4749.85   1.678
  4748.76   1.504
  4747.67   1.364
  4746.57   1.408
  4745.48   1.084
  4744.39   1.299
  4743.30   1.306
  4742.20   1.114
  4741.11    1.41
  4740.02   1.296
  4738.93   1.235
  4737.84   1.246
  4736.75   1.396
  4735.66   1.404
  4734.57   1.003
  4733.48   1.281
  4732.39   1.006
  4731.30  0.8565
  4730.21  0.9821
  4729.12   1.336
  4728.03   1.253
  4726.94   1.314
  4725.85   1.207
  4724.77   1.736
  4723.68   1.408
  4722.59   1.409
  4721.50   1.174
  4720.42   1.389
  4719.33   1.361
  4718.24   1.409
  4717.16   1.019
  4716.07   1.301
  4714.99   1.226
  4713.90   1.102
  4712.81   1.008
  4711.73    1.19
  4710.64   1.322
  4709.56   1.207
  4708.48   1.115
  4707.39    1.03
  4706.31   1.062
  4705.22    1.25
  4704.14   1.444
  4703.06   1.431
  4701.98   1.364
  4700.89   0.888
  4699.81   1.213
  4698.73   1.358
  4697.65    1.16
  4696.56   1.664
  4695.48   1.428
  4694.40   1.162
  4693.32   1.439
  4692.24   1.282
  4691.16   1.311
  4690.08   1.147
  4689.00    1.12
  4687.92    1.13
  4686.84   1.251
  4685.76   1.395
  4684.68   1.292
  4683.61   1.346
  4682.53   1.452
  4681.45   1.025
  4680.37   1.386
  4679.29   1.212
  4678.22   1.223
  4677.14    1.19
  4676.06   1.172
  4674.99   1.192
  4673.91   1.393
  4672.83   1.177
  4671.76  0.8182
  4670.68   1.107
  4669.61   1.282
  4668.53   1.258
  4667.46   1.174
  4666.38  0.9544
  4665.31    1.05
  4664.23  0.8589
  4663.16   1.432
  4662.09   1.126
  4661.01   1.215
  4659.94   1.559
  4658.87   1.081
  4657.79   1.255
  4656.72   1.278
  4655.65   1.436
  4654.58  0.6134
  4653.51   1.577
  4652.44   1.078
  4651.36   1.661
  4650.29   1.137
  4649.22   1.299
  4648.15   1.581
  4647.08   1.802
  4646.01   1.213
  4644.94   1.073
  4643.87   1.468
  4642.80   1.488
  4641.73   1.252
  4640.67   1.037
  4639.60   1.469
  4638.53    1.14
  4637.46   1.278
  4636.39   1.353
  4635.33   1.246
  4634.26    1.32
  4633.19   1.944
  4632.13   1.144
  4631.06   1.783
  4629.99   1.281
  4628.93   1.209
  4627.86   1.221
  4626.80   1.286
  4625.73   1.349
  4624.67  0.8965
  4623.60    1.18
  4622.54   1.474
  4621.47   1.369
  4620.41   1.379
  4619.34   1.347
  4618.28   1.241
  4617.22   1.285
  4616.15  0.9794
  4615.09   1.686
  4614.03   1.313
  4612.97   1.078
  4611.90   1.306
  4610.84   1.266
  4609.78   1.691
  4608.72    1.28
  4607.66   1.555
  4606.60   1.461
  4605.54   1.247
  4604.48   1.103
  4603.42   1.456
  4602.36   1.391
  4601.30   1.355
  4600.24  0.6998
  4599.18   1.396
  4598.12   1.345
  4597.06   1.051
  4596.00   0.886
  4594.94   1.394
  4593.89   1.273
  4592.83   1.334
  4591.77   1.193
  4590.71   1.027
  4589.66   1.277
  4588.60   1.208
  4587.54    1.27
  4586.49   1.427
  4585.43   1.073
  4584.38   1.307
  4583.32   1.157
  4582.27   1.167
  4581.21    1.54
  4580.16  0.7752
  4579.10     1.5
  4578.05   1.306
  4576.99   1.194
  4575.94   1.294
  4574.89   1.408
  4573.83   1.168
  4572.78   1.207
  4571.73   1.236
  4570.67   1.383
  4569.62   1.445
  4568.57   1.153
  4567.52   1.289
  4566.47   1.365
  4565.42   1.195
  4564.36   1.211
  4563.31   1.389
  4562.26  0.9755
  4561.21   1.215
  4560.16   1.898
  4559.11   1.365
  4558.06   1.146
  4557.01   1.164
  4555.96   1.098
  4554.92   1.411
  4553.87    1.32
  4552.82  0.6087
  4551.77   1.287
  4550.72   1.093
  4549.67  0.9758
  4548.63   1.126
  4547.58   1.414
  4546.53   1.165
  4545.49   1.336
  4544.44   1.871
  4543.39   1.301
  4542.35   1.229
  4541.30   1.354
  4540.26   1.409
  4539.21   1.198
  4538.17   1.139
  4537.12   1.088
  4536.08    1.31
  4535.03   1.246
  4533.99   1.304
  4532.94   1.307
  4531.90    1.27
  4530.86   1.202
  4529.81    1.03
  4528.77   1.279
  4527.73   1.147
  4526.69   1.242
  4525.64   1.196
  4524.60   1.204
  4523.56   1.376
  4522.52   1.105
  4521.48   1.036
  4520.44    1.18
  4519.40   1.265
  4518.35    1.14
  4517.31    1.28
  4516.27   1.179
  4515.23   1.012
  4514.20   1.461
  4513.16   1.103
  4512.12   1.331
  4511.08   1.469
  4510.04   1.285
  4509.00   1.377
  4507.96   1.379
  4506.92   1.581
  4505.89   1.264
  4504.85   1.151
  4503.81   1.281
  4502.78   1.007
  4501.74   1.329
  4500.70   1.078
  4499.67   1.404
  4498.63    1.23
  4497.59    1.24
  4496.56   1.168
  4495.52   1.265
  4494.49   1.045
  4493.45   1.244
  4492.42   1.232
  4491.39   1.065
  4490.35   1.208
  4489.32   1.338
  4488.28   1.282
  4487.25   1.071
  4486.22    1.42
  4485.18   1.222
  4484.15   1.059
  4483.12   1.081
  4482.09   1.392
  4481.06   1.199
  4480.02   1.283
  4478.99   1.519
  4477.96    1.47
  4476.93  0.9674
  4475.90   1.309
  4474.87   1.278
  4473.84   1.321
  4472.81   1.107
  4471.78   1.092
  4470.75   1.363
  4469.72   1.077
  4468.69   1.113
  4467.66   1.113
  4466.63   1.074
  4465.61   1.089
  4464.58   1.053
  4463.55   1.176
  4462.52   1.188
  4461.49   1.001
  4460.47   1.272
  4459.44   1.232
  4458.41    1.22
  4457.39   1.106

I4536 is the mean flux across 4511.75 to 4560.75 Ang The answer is 1.24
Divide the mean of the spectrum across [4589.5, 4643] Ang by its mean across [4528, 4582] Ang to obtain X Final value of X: 1.0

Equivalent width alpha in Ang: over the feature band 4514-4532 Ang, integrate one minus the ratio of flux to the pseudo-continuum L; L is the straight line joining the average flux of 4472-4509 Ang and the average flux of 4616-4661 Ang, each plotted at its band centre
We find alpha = 0.9 Ang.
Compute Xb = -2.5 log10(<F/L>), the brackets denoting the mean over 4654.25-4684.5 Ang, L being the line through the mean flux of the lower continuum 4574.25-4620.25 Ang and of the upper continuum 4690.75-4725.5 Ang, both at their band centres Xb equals 0.07 mag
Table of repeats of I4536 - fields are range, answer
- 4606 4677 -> 1.29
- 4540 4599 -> 1.25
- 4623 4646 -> 1.3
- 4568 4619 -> 1.27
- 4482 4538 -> 1.23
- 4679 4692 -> 1.26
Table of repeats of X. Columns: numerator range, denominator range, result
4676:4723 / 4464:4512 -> 1.02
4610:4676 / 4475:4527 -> 1.03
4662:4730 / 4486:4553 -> 1.00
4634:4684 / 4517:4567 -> 1.01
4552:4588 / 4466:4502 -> 1.03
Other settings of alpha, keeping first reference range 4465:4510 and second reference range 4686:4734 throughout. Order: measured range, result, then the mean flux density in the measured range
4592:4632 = -1.73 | 1.29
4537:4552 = -0.46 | 1.27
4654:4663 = 0.24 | 1.21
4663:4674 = 1.11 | 1.12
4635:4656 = -1.18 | 1.31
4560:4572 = -0.61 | 1.3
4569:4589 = -0.51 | 1.27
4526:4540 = 0.18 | 1.22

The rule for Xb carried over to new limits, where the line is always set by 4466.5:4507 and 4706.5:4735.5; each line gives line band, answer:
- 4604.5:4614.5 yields -0.10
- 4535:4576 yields -0.04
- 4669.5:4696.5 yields -0.02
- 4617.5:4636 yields -0.10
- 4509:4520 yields -0.03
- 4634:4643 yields -0.05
